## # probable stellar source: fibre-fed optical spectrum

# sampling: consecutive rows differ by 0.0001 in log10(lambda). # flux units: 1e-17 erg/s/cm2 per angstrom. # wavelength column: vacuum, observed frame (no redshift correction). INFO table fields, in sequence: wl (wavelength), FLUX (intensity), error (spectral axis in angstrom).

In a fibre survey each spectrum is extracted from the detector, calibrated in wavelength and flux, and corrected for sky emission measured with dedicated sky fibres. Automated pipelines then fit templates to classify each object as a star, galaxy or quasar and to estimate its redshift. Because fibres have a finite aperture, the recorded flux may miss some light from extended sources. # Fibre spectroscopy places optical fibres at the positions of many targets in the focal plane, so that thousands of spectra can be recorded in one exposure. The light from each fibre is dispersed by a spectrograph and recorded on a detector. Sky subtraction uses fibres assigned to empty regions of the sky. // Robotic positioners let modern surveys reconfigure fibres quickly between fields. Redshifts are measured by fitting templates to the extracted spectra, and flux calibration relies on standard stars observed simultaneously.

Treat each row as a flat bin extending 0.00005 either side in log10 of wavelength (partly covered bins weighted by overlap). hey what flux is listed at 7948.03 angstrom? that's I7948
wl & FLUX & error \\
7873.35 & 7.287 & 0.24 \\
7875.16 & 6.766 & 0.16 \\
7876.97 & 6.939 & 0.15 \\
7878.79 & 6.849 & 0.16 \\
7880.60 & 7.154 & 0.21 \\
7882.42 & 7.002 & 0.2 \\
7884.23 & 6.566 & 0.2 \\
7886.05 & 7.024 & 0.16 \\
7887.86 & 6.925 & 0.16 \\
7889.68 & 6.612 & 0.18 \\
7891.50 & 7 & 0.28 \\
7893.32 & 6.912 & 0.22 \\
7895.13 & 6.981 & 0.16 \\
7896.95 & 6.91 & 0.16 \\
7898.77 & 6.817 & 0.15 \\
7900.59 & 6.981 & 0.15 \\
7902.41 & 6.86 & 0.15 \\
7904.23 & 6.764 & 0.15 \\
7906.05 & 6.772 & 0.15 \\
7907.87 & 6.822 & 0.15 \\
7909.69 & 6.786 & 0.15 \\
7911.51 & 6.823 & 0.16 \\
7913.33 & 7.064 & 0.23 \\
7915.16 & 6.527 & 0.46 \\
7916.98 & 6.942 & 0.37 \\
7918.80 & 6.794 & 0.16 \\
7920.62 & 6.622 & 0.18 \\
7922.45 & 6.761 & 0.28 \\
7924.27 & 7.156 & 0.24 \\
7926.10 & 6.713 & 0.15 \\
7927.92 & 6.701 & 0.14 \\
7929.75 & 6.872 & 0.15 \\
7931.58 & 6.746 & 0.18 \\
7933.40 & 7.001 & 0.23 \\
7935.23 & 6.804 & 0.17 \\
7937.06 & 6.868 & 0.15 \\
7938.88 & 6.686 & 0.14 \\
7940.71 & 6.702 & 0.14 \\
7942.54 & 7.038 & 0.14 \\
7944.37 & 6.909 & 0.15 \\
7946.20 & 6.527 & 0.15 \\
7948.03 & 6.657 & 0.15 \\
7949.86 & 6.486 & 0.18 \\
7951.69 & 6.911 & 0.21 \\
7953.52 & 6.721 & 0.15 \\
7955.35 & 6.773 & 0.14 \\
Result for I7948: 6.657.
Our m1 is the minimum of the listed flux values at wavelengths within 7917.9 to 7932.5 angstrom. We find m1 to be 6.622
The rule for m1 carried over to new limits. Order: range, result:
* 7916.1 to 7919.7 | 6.794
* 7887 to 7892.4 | 6.612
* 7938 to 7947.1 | 6.527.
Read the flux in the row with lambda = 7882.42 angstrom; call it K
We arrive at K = 7.002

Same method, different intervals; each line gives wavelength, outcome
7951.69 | 6.911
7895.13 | 6.981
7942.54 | 7.038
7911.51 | 6.823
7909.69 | 6.786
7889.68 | 6.612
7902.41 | 6.86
